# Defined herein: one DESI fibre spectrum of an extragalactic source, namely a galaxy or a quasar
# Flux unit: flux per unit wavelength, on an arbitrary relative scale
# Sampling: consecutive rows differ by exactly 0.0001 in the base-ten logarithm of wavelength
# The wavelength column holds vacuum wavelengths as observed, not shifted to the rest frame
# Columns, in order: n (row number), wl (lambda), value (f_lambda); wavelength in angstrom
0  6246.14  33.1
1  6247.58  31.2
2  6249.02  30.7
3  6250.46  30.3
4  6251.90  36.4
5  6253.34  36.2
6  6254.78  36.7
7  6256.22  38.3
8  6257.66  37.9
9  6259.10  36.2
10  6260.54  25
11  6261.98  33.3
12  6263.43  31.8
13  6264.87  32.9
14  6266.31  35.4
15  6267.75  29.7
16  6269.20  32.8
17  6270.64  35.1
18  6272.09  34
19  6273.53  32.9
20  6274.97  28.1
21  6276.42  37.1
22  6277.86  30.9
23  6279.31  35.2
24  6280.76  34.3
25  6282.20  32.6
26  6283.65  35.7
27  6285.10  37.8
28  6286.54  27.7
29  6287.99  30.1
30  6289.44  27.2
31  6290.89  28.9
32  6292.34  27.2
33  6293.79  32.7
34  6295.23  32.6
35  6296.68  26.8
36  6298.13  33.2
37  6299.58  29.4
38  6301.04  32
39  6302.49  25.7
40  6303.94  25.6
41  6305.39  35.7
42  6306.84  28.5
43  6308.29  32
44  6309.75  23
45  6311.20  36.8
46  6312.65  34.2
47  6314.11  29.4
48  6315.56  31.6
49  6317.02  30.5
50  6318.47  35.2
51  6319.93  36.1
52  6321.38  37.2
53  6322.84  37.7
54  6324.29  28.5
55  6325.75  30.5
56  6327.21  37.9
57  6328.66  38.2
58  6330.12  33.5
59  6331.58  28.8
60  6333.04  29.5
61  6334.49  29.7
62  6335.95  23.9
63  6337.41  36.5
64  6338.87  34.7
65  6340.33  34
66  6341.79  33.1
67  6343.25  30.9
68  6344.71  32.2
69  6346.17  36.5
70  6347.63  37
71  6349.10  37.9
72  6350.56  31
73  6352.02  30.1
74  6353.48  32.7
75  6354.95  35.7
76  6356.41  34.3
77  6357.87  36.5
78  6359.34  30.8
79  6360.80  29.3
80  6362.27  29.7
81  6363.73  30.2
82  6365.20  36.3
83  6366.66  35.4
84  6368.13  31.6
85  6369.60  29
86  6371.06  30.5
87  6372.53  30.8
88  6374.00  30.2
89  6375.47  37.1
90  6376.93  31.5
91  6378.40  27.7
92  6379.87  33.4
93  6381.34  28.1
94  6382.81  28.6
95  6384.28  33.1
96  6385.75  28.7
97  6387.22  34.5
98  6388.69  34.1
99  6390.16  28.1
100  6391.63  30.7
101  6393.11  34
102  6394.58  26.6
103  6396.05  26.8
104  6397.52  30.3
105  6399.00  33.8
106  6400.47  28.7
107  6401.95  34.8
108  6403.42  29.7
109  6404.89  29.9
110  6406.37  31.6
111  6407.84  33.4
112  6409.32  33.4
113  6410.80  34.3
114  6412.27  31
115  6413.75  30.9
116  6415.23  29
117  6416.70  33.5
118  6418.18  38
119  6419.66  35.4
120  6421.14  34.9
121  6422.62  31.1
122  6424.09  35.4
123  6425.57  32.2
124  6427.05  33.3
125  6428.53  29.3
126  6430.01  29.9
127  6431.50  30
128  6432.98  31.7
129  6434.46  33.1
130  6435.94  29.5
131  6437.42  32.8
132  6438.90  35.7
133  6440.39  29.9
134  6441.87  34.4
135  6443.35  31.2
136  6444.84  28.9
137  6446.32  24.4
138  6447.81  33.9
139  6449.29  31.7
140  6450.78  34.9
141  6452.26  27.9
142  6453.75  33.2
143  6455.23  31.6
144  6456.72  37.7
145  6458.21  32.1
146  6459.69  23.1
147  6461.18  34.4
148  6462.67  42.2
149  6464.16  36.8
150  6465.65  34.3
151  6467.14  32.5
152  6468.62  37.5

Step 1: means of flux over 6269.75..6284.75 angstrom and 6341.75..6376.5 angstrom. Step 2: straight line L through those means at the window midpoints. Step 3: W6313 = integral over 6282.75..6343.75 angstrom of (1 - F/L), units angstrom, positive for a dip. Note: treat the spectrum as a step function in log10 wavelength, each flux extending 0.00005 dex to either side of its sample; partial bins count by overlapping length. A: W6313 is 2.99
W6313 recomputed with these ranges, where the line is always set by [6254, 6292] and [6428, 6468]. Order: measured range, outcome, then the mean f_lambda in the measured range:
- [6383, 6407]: 1.1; 30.9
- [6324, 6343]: 0.2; 32.3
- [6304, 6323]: 0.1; 32.5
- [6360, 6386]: 1.0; 31.2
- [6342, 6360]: -0.7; 33.8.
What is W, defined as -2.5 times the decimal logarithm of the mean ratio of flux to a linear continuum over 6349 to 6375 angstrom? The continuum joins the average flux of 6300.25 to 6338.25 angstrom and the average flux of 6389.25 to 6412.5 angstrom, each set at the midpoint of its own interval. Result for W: -0.03 mag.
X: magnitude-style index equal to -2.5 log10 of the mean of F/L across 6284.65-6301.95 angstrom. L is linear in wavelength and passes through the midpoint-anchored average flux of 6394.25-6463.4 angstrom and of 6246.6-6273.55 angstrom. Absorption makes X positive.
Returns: 0.10 mag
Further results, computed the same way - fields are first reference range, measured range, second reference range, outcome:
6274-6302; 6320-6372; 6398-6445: -0.037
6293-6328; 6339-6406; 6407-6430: 0.017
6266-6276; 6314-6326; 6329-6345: -0.045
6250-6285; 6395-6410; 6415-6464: 0.053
